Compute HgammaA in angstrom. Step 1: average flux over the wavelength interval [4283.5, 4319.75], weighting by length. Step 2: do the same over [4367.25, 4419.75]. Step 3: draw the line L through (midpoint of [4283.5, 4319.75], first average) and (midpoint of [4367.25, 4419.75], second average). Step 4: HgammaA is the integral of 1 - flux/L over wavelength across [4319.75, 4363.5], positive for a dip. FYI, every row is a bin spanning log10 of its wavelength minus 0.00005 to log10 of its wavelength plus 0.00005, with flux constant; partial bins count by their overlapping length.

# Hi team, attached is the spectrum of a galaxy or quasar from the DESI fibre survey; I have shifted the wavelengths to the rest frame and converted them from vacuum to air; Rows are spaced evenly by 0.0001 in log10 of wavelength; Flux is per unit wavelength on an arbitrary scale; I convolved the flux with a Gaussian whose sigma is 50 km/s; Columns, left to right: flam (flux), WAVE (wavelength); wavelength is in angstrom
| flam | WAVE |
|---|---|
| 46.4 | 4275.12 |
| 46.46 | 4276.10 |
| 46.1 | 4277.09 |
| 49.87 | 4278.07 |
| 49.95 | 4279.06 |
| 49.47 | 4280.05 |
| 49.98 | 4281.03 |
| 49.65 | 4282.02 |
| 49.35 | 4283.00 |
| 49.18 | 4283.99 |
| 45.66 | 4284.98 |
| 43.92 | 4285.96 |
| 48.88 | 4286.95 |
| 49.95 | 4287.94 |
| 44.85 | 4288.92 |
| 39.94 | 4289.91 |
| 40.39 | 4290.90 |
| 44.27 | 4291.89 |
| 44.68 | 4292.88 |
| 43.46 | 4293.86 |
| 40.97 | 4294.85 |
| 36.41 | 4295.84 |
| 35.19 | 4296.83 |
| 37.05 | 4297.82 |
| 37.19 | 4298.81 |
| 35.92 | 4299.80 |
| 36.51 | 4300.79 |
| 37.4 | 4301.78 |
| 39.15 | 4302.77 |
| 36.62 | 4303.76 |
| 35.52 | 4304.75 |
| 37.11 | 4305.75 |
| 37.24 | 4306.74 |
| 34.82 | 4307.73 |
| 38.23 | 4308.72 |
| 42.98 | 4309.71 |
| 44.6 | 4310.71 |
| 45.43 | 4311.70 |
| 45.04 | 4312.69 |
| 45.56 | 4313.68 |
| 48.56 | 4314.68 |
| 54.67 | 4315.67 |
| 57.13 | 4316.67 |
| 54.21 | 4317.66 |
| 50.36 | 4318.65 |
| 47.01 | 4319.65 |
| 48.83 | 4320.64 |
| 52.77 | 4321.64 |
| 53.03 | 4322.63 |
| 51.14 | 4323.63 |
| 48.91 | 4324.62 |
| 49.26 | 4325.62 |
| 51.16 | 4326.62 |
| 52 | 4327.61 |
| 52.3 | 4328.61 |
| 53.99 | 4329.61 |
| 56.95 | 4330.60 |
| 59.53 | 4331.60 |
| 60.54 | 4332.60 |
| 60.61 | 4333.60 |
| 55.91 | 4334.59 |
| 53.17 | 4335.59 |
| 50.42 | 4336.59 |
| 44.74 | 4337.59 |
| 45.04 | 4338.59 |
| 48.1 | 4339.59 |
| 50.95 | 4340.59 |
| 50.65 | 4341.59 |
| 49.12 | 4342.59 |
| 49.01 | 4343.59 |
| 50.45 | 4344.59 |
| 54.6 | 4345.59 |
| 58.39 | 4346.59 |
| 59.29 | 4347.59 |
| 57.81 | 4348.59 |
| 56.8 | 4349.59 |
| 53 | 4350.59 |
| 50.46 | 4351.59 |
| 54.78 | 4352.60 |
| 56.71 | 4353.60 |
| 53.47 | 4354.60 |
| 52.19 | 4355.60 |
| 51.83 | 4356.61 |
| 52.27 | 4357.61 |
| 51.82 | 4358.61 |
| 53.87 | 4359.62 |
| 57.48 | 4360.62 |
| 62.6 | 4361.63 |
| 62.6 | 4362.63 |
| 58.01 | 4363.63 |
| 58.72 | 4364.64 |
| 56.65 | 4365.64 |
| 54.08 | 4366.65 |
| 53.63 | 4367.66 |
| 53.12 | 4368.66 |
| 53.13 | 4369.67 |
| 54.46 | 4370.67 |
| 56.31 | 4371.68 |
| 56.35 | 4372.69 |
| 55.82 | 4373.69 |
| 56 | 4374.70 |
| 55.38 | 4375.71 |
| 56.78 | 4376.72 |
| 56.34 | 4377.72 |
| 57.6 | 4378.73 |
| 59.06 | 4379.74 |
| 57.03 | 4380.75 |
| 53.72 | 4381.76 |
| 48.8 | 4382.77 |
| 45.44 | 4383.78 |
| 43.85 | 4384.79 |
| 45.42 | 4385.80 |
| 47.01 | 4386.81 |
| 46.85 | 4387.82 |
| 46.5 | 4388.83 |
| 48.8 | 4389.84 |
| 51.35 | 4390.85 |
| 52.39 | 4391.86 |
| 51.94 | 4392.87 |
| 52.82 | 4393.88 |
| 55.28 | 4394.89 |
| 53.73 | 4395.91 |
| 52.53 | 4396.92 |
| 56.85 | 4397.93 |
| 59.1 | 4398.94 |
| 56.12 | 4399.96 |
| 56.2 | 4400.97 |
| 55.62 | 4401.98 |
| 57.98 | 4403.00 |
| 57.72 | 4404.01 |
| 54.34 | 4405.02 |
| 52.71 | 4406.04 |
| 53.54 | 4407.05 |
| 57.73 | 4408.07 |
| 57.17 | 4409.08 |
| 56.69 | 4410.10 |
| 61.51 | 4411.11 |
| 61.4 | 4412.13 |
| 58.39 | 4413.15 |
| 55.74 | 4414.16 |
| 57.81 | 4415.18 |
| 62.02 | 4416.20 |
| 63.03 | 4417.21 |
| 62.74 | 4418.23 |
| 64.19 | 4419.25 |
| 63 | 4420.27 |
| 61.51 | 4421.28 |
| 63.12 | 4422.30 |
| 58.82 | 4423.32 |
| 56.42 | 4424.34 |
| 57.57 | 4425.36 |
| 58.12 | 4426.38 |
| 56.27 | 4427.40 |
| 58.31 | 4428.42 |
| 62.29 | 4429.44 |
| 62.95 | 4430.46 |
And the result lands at -4.9 angstrom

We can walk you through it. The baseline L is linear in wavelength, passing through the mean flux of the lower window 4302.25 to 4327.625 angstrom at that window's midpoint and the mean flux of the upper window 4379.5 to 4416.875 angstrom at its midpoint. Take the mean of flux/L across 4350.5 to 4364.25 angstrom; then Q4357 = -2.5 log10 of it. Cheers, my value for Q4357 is -0.10 mag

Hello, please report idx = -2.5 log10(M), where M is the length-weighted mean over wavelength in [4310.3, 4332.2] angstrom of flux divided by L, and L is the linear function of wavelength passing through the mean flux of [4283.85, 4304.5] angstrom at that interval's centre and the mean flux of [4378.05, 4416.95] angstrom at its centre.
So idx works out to -0.15 mag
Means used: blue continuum 41.1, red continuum 54.3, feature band 51.1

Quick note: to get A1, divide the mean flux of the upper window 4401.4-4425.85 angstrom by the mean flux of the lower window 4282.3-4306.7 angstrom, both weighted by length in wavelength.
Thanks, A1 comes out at 1.43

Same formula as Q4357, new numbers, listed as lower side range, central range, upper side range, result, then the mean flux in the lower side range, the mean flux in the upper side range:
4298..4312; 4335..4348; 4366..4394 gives -0.13 mag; 38.3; 52.5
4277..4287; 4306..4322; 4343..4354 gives 0.11 mag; 48.4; 54.6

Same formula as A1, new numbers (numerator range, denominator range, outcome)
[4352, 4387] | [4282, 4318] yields 1.27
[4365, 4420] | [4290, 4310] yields 1.43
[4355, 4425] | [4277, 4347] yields 1.18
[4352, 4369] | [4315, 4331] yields 1.07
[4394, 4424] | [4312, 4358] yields 1.11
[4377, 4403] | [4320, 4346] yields 1.01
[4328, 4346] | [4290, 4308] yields 1.37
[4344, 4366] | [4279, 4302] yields 1.28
